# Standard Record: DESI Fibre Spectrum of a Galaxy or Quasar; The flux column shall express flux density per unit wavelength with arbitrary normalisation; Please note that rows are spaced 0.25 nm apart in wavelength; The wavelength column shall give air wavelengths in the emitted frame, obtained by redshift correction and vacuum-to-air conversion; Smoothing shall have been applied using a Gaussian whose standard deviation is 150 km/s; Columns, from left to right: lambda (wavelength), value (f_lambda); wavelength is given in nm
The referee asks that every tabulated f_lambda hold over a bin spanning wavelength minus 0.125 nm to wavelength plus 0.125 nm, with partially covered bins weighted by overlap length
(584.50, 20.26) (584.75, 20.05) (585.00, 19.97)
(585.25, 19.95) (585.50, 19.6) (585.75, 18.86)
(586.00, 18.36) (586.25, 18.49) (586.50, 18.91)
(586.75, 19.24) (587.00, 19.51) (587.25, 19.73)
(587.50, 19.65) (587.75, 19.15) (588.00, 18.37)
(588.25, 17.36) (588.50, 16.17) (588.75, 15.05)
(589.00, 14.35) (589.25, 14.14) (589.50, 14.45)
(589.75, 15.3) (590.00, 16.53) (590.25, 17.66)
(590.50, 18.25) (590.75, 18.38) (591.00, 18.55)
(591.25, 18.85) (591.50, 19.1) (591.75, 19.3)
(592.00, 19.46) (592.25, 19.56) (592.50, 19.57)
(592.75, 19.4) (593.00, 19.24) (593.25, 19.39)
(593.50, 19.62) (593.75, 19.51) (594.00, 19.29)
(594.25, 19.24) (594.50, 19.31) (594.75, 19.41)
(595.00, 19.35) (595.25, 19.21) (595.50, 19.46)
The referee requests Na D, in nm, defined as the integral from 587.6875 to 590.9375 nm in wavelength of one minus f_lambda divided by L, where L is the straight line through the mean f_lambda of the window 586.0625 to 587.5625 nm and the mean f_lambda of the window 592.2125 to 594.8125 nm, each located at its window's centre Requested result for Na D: 0.46 nm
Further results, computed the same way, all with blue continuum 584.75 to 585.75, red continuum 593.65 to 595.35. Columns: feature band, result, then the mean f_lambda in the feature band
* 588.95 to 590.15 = 0.28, 15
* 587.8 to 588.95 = 0.17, 16.7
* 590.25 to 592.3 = 0.07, 18.8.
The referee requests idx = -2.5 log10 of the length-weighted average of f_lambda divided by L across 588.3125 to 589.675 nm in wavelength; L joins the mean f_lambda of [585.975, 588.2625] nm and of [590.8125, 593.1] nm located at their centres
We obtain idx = 0.26 mag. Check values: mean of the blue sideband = 19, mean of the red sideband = 19.2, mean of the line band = 15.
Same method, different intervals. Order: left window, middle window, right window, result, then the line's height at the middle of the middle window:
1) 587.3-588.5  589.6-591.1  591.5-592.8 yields 0.098 mag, 19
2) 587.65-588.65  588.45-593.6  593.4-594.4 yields 0.049 mag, 18.5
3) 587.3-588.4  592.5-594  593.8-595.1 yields -0.013 mag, 19.2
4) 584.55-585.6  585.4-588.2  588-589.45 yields -0.070 mag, 17.9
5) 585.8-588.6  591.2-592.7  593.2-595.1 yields -0.010 mag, 19.2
